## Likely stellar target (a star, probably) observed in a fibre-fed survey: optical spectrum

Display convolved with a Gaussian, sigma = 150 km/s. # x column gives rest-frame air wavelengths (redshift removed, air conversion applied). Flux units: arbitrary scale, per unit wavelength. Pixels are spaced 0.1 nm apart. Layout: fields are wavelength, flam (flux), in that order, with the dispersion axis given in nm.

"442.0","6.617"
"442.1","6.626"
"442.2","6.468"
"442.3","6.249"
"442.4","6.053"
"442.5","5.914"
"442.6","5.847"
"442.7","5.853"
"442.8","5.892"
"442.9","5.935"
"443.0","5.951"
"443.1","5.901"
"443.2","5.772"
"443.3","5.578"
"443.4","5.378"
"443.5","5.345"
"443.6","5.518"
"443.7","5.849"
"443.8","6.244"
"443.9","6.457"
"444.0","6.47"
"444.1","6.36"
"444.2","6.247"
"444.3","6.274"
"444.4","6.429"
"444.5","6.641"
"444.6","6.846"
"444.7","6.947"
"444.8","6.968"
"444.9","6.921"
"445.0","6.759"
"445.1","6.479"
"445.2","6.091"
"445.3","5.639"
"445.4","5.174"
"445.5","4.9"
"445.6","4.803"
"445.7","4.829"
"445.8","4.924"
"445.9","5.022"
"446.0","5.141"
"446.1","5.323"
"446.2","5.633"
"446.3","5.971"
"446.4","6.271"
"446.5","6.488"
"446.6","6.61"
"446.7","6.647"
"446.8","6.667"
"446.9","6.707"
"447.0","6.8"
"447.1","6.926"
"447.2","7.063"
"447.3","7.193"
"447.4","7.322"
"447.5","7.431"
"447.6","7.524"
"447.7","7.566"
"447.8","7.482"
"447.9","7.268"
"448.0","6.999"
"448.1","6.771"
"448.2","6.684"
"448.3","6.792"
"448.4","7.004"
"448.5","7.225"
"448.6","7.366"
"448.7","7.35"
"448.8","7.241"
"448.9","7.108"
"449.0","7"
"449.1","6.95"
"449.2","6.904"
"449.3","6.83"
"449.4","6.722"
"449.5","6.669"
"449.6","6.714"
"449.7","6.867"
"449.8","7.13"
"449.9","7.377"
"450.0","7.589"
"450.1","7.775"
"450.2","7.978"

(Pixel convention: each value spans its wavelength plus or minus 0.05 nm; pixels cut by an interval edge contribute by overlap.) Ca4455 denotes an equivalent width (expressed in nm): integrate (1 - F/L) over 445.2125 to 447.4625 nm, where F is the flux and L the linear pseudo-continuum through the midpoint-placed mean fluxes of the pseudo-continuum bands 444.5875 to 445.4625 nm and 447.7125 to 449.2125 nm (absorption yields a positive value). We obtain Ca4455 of 0.222 nm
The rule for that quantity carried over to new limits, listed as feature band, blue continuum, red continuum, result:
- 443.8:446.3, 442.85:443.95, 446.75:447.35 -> 0.12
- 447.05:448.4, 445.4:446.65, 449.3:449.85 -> -0.23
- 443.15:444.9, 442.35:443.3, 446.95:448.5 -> -0.01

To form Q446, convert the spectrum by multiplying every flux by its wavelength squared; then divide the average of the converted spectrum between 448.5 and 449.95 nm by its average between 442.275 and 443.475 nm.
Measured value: 1.24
